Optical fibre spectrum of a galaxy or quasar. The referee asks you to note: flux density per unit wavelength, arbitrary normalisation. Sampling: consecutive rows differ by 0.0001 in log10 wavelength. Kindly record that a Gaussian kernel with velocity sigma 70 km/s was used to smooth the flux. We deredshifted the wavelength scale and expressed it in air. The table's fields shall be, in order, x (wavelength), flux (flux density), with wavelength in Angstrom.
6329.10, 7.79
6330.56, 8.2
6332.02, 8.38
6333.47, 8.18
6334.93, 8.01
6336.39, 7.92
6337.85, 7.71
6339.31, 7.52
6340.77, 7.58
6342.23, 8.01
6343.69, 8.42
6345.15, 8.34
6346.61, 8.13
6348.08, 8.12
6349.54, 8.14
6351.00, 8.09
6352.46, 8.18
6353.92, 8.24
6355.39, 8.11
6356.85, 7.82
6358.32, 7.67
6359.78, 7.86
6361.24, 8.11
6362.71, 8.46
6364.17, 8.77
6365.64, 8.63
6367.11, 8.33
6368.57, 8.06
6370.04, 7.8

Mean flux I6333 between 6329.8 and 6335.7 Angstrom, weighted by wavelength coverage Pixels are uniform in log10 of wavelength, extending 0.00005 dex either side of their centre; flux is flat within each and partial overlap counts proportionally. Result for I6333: 8.19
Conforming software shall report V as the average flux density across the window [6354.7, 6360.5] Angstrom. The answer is 7.87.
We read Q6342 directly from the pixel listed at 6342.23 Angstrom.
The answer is 8.01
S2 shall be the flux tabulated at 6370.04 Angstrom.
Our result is 7.8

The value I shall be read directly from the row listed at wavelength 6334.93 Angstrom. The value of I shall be 8.01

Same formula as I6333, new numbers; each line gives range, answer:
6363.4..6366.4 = 8.68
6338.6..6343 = 7.71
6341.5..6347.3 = 8.23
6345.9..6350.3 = 8.12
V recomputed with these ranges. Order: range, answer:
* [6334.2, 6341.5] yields 7.74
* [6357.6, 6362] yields 7.89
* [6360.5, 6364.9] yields 8.45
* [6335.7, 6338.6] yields 7.81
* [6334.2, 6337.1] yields 7.96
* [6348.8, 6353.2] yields 8.15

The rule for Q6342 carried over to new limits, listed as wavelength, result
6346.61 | 8.13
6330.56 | 8.2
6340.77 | 7.58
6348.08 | 8.12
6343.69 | 8.42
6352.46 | 8.18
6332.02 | 8.38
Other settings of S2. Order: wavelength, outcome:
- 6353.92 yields 8.24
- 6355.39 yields 8.11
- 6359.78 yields 7.86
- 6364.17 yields 8.77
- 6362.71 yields 8.46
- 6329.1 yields 7.79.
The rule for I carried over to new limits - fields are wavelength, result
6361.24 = 8.11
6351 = 8.09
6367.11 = 8.33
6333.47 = 8.18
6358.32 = 7.67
